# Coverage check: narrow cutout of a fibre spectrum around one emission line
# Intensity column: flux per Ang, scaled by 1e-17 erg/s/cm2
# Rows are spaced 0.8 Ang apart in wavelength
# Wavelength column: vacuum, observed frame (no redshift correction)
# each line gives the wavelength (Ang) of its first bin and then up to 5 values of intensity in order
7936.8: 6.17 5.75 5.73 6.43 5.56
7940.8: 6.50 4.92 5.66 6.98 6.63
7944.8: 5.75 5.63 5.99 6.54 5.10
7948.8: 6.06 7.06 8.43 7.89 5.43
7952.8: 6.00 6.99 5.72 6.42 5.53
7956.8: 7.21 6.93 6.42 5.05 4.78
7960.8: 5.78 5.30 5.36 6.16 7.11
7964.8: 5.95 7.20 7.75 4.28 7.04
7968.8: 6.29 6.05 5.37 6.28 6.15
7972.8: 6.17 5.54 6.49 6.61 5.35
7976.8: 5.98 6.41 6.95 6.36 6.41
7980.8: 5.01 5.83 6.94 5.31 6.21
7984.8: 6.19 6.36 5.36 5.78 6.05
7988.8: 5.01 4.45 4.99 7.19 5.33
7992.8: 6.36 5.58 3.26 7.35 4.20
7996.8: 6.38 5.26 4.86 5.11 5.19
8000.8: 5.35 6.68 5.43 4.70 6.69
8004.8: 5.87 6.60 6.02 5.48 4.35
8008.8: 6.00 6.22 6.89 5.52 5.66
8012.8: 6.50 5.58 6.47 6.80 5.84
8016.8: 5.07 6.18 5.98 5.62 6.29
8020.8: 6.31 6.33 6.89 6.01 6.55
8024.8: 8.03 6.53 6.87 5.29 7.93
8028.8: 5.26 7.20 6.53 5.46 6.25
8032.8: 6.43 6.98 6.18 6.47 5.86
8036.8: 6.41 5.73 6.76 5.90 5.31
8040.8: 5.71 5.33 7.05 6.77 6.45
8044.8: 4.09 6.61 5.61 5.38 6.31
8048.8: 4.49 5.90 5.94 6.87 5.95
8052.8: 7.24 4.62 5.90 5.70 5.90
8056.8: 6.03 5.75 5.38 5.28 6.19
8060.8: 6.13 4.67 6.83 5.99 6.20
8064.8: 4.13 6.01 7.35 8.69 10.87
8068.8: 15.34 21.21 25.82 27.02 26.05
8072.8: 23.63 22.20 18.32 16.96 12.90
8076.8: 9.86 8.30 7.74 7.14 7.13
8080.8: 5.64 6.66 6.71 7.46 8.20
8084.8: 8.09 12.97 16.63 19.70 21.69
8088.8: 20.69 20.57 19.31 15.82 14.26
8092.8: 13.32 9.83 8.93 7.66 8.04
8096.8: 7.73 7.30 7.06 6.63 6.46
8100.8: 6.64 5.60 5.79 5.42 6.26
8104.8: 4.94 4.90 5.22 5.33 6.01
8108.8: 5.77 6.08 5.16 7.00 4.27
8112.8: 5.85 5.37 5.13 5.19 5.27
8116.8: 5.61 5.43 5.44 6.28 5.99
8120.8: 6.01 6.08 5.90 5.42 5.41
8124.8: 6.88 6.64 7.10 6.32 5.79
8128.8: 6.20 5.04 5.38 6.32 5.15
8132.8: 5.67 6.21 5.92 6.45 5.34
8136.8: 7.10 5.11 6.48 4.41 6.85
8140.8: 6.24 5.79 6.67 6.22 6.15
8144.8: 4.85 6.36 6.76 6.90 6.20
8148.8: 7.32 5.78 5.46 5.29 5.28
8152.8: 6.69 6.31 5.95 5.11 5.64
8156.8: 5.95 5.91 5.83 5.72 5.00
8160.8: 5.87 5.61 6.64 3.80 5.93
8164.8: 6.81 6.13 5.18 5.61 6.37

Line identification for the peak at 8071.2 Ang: [S II] 6716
